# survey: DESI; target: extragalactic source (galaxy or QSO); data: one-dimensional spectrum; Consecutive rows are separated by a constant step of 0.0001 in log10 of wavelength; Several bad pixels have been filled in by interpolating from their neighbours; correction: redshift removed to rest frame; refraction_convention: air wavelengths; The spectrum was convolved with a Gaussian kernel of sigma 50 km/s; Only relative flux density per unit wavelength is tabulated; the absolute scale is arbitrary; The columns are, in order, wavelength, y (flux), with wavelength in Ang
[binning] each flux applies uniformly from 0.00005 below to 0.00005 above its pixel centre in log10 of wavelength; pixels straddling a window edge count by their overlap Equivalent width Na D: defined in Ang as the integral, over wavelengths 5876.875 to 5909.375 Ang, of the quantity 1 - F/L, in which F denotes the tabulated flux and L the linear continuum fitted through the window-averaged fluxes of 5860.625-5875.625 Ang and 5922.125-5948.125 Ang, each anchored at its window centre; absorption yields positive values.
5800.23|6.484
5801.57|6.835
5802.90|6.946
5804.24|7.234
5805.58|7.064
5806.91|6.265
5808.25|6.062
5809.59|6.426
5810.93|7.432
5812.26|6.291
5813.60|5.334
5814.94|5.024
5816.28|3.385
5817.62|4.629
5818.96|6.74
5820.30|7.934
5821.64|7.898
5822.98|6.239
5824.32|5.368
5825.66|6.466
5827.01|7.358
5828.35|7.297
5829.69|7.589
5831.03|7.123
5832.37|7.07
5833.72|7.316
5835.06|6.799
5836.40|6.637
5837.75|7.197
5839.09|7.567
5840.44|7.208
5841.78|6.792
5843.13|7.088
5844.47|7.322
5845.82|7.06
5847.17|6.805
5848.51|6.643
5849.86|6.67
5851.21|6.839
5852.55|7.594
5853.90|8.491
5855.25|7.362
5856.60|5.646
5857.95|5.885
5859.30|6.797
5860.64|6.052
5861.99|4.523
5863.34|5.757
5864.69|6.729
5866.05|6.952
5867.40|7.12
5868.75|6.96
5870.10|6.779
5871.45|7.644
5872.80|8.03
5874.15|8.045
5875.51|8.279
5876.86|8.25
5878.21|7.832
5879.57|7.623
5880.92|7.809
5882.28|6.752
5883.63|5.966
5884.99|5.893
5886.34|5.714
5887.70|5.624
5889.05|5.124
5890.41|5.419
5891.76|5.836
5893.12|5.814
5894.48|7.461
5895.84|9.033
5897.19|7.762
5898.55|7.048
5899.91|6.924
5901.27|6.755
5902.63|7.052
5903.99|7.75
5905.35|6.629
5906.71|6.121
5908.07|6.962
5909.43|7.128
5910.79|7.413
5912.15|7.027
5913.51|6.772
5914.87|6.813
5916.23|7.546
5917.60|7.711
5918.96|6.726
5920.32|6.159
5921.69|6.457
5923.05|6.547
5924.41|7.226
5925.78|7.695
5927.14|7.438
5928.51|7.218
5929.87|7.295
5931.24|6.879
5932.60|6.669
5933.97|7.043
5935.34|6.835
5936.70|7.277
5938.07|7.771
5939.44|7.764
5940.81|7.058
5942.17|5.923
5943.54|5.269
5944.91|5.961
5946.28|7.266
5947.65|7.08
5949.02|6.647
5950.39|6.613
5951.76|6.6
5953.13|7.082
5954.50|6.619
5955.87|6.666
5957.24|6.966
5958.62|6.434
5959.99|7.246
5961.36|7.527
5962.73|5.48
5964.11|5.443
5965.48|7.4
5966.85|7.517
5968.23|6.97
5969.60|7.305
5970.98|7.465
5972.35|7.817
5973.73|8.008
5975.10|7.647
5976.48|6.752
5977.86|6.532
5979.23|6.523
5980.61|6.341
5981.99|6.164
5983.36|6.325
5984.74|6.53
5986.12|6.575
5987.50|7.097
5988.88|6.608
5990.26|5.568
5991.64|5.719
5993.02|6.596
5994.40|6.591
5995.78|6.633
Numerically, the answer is 0.7 Ang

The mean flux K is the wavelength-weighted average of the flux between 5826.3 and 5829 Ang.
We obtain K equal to 7.3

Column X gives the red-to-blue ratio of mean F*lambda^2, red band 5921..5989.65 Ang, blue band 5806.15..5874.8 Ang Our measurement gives 1.1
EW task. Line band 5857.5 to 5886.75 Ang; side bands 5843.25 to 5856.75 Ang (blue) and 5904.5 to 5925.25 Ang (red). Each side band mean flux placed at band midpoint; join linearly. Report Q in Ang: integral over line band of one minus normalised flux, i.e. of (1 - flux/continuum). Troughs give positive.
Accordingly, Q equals 0.5 Ang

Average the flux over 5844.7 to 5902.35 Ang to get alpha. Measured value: 6.84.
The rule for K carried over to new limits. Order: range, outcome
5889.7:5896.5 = 6.69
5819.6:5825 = 6.86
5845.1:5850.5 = 6.79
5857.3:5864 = 5.81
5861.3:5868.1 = 6.21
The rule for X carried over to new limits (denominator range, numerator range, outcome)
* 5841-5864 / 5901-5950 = 1.07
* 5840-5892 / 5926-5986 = 1.04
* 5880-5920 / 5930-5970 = 1.02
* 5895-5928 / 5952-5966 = 0.95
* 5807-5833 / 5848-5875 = 1.08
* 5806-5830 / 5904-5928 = 1.15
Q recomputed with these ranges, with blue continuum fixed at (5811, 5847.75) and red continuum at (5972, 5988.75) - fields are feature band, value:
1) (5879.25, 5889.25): 0.6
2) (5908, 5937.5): -1.2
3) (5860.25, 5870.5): 0.5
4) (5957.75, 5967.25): 0.2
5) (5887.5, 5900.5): 0.2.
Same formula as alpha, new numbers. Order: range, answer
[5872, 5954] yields 6.94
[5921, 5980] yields 6.93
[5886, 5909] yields 6.67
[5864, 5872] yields 7.02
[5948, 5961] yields 6.79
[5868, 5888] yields 7.17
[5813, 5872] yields 6.67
